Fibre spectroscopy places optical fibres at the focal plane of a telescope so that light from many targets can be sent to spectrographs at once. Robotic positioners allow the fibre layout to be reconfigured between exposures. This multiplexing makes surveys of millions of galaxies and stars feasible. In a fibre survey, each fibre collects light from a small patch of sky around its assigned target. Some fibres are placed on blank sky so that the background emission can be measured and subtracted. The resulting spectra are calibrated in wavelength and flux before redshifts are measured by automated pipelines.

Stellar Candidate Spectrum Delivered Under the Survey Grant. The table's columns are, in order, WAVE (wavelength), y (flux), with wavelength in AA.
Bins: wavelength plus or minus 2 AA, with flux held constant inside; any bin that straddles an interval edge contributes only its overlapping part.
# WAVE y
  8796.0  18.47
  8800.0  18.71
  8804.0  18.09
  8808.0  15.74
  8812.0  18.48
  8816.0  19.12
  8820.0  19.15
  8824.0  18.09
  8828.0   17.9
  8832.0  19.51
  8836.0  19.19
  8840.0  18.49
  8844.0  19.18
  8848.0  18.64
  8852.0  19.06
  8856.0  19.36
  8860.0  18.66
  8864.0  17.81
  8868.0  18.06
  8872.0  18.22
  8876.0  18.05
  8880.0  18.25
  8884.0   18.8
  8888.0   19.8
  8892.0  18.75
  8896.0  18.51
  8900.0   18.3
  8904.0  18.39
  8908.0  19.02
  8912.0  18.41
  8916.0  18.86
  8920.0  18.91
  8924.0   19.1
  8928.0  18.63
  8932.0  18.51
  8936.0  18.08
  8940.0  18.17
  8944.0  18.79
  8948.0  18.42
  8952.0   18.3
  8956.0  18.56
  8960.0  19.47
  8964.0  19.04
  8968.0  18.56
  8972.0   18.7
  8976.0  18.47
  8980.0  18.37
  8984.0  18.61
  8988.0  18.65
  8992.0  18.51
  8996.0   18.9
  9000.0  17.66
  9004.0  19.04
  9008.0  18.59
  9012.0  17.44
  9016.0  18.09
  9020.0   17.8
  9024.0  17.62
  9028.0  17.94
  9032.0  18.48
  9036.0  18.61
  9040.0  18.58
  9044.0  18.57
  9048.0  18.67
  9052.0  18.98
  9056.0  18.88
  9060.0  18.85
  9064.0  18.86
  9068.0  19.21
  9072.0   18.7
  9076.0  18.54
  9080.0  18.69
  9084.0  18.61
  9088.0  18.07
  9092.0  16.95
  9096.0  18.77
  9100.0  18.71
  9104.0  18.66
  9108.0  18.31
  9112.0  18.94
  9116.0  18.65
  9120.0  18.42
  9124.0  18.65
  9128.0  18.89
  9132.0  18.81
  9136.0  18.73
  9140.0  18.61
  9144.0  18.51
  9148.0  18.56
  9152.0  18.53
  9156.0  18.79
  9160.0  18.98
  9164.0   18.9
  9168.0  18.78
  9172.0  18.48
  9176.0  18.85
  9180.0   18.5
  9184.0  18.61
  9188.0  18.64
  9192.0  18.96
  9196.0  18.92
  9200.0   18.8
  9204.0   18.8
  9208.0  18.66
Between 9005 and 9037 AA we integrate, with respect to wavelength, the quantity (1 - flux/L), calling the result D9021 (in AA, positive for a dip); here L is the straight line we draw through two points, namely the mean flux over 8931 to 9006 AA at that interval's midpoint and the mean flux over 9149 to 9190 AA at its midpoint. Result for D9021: 0.9 AA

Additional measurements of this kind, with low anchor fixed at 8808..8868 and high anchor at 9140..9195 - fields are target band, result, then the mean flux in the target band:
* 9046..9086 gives -0.3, 18.8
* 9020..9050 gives 0.6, 18.3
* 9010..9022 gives 0.6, 17.8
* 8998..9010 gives 0.2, 18.4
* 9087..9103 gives 0.4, 18.2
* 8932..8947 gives 0.2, 18.4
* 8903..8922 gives -0.1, 18.7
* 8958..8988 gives -0.1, 18.7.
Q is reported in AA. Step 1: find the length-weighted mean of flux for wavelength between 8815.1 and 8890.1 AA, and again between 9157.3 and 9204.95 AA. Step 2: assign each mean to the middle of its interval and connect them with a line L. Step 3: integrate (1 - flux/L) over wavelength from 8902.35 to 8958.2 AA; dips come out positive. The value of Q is 0.4 AA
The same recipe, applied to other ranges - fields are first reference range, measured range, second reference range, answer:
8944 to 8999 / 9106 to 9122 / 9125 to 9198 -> 0.1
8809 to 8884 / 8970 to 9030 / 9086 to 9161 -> 0.9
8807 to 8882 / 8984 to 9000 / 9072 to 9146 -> 0.0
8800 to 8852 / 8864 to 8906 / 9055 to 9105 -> 0.1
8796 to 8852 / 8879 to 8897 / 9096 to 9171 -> -0.3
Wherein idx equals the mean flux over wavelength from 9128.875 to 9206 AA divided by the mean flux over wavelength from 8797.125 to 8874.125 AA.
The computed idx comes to 1.0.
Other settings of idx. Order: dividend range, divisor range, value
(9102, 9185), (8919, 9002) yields 1.00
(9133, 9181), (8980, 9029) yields 1.02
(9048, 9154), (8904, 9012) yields 1.00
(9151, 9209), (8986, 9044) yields 1.03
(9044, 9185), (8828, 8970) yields 1.00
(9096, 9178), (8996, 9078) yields 1.01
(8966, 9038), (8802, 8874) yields 0.99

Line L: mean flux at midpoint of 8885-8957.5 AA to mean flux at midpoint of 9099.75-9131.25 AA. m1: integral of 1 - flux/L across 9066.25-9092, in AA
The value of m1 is 0.2 AA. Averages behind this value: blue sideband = 18.6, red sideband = 18.7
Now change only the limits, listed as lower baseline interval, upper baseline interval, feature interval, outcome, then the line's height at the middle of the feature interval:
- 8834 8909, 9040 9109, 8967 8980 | 0.1 AA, 18.6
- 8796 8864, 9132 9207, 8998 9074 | 0.8 AA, 18.7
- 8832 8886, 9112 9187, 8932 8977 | 0.1 AA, 18.6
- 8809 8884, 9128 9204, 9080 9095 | 0.5 AA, 18.7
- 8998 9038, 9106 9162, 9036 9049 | -0.3 AA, 18.2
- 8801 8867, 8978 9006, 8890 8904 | 0.0 AA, 18.5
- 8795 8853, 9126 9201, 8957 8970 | -0.3 AA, 18.6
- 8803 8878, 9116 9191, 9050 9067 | -0.3 AA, 18.6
